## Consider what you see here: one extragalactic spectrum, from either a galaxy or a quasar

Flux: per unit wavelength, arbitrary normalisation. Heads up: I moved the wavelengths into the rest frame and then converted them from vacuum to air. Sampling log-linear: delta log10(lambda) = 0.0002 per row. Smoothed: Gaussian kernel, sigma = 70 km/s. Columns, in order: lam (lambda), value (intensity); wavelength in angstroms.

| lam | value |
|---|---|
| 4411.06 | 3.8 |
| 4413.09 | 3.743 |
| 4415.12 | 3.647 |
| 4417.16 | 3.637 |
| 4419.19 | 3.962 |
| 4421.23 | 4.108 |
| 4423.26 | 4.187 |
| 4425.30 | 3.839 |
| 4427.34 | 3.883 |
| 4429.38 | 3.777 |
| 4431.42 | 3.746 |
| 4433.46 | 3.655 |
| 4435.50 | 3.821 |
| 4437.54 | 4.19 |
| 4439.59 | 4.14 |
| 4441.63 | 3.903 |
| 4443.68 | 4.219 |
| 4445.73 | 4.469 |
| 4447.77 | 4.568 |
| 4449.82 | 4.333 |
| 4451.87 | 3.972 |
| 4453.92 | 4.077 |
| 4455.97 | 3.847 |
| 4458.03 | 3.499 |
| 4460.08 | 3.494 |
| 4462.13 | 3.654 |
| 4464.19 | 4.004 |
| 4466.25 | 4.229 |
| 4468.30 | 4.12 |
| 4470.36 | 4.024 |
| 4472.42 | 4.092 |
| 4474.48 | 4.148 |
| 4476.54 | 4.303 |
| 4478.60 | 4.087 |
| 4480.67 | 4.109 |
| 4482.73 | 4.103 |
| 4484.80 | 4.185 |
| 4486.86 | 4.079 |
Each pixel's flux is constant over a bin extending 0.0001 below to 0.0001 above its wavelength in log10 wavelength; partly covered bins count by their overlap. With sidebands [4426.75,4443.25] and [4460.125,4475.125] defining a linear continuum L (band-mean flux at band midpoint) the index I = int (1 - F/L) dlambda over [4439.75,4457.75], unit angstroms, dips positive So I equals -0.9 angstroms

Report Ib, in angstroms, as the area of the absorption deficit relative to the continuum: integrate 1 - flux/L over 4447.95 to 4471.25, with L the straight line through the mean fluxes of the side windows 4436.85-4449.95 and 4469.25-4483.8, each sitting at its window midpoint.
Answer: 1.3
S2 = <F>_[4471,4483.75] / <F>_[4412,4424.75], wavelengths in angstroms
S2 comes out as 1.07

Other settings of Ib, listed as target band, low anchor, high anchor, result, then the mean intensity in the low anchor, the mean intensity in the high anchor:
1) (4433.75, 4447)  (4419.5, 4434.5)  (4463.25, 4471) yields -0.49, 3.89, 4.1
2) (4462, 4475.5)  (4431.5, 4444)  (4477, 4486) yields 0.05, 3.96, 4.13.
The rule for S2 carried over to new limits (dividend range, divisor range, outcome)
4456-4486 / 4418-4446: 1.01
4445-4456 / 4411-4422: 1.11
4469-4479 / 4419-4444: 1.05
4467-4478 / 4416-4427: 1.05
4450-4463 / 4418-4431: 0.96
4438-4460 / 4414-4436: 1.06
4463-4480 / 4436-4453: 0.98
